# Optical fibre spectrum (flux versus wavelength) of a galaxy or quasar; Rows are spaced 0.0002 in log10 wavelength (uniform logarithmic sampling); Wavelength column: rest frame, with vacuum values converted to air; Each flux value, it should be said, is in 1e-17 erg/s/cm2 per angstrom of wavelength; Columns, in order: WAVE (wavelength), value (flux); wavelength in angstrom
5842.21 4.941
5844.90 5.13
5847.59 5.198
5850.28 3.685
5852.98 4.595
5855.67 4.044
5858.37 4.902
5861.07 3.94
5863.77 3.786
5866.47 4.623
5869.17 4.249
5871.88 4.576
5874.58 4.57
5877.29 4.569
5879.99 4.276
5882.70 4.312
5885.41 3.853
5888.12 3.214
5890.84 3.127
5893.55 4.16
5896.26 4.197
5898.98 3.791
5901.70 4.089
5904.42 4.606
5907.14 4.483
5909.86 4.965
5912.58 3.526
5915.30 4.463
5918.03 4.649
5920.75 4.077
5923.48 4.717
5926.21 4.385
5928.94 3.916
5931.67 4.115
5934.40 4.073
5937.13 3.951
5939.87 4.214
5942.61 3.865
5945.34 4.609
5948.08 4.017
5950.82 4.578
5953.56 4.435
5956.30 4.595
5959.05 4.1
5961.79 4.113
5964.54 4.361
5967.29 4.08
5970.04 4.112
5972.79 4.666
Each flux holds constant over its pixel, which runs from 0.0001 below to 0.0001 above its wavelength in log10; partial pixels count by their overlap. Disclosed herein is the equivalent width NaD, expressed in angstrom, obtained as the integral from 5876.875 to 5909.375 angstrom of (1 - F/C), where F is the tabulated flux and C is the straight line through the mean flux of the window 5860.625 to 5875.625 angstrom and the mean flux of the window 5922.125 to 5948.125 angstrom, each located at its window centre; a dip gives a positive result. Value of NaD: 1.5 angstrom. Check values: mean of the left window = 4.31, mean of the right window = 4.19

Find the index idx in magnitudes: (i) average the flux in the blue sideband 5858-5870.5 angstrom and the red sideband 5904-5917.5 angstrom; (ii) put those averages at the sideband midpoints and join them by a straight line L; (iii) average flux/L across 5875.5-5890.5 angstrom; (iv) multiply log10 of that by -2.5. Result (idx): 0.08 mag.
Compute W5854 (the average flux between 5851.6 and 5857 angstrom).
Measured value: 4.32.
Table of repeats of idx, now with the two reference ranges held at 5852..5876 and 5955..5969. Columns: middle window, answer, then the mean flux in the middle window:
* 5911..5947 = 0.021 mag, 4.2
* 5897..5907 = 0.029 mag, 4.2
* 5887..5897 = 0.184 mag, 3.65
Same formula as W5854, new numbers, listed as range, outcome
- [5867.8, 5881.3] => 4.45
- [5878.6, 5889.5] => 3.91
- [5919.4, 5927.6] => 4.39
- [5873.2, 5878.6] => 4.57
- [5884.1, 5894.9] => 3.59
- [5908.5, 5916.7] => 4.32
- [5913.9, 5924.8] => 4.47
